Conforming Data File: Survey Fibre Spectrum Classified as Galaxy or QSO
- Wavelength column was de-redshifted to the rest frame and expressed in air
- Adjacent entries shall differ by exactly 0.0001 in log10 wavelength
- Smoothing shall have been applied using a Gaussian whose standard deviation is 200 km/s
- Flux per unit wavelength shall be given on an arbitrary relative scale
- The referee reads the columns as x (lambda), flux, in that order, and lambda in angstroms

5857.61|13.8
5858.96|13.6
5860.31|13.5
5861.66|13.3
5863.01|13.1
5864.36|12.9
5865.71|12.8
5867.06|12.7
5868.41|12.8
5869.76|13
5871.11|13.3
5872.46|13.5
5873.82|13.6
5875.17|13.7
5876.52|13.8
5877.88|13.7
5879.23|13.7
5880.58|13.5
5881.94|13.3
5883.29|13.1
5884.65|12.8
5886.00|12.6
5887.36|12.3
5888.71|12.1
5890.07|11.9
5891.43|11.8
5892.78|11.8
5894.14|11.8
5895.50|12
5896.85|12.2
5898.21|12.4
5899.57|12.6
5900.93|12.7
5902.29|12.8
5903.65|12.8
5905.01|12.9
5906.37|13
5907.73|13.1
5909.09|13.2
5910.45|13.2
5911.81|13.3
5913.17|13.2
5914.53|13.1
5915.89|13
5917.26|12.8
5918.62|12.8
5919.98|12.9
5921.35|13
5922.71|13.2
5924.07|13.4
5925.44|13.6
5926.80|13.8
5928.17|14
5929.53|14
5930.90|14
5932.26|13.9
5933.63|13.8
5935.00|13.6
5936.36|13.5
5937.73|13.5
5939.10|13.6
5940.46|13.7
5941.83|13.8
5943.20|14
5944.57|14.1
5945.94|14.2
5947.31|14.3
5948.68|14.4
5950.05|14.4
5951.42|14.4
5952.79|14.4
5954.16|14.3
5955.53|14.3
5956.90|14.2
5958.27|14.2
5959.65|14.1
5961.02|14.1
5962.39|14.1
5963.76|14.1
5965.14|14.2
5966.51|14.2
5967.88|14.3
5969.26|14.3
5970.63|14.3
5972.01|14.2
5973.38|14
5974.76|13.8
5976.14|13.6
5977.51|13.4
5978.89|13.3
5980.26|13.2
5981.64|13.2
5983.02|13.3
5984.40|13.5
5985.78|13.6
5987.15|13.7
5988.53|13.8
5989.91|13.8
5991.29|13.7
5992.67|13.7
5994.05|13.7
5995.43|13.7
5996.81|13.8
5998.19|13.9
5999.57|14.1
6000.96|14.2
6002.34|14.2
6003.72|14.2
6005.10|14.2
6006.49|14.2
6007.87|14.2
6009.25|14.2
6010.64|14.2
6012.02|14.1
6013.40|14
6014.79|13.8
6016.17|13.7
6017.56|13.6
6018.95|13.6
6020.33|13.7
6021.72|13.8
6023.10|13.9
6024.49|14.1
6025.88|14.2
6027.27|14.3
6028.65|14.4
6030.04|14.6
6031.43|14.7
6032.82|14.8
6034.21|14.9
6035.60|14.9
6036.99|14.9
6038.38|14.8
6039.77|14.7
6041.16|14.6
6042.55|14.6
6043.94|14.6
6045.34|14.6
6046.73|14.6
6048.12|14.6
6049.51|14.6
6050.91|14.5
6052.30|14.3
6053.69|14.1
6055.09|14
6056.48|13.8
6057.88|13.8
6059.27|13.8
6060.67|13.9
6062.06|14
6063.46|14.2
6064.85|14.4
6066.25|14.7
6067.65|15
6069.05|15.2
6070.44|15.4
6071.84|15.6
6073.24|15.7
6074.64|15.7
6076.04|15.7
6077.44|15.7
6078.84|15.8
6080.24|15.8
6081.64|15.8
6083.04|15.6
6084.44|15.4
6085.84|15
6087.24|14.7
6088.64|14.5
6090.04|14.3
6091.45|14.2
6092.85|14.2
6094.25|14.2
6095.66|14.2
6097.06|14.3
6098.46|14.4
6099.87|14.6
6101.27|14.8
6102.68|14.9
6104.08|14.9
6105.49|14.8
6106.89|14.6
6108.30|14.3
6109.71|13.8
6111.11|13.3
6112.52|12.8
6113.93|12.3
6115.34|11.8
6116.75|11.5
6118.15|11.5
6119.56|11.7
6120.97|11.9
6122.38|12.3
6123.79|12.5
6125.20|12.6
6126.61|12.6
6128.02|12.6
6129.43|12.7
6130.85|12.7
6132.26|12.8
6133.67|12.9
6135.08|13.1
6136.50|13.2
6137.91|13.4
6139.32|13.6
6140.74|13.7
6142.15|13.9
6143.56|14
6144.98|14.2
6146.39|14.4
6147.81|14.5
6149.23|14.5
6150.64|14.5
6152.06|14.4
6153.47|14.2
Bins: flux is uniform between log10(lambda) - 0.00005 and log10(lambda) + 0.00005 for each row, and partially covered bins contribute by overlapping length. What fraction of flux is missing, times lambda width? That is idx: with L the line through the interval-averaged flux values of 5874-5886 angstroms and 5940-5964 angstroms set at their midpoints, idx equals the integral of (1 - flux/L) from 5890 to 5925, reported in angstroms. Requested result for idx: 2.45 angstroms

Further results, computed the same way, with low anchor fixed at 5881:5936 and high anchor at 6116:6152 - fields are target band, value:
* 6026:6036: -1.2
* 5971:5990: -0.9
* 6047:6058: -1.0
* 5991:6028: -2.7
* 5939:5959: -1.8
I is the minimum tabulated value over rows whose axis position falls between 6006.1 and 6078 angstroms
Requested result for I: 13.6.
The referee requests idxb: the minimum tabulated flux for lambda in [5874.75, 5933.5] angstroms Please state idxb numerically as 11.8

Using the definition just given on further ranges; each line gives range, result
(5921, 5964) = 13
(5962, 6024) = 13.2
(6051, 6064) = 13.8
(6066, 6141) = 11.5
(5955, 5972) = 14.1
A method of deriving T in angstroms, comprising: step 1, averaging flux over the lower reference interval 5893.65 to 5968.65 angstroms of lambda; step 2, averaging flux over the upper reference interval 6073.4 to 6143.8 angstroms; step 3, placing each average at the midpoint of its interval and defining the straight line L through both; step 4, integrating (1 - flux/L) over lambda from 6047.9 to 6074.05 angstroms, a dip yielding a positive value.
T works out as -1.4 angstroms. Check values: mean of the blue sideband 13.5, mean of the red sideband 13.8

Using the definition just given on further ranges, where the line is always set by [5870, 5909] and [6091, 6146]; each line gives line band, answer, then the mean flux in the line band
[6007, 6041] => -2.9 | 14.3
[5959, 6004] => -2.8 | 13.9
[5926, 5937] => -0.8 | 13.8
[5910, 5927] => -0.4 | 13.2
